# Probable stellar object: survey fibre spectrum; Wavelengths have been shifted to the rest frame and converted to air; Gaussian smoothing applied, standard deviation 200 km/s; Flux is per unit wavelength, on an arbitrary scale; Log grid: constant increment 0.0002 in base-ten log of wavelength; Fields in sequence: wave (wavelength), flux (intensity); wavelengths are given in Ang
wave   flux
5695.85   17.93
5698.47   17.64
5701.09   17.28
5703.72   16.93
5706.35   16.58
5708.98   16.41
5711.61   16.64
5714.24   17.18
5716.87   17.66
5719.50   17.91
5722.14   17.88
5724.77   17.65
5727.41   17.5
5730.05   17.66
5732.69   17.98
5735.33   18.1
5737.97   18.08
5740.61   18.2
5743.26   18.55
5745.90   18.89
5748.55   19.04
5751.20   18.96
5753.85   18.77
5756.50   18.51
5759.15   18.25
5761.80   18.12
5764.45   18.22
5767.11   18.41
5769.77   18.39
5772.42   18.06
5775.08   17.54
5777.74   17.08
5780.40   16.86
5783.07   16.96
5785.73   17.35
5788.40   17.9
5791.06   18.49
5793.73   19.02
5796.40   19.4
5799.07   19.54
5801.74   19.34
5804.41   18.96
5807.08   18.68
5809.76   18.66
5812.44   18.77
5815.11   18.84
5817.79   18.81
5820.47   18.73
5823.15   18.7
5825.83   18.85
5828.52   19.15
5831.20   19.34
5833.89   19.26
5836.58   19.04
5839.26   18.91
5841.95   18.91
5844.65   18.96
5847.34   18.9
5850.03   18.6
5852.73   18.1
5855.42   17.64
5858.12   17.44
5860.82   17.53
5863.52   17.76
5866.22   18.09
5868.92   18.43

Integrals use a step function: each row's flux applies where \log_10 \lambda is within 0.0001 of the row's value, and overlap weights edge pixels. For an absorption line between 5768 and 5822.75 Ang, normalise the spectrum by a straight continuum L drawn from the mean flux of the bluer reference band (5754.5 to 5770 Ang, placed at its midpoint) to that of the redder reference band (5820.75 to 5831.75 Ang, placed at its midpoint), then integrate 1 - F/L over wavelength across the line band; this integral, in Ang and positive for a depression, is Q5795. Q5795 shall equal 0.8 Ang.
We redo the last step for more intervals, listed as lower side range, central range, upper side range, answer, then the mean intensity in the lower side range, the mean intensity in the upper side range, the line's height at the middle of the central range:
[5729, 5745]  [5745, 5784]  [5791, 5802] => 1.0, 18.1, 19.2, 18.6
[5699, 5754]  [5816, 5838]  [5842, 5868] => -1.1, 17.8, 18.2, 18.1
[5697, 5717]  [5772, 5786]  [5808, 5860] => 0.6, 17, 18.7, 18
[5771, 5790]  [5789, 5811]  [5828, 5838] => -1.1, 17.4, 19.2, 18.1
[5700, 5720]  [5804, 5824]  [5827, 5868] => -0.7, 17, 18.5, 18.1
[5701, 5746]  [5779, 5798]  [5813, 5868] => 0.1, 17.6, 18.6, 18.1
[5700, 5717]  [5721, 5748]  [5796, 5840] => -1.1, 16.9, 19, 17.4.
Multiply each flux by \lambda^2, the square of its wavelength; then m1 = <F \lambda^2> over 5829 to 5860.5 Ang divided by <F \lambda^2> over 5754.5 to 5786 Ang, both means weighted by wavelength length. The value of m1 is 1.07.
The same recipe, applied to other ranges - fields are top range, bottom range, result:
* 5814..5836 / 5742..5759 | 1.04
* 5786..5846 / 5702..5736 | 1.12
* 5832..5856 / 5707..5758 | 1.08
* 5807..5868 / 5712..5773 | 1.06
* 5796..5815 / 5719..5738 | 1.10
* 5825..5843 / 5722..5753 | 1.08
